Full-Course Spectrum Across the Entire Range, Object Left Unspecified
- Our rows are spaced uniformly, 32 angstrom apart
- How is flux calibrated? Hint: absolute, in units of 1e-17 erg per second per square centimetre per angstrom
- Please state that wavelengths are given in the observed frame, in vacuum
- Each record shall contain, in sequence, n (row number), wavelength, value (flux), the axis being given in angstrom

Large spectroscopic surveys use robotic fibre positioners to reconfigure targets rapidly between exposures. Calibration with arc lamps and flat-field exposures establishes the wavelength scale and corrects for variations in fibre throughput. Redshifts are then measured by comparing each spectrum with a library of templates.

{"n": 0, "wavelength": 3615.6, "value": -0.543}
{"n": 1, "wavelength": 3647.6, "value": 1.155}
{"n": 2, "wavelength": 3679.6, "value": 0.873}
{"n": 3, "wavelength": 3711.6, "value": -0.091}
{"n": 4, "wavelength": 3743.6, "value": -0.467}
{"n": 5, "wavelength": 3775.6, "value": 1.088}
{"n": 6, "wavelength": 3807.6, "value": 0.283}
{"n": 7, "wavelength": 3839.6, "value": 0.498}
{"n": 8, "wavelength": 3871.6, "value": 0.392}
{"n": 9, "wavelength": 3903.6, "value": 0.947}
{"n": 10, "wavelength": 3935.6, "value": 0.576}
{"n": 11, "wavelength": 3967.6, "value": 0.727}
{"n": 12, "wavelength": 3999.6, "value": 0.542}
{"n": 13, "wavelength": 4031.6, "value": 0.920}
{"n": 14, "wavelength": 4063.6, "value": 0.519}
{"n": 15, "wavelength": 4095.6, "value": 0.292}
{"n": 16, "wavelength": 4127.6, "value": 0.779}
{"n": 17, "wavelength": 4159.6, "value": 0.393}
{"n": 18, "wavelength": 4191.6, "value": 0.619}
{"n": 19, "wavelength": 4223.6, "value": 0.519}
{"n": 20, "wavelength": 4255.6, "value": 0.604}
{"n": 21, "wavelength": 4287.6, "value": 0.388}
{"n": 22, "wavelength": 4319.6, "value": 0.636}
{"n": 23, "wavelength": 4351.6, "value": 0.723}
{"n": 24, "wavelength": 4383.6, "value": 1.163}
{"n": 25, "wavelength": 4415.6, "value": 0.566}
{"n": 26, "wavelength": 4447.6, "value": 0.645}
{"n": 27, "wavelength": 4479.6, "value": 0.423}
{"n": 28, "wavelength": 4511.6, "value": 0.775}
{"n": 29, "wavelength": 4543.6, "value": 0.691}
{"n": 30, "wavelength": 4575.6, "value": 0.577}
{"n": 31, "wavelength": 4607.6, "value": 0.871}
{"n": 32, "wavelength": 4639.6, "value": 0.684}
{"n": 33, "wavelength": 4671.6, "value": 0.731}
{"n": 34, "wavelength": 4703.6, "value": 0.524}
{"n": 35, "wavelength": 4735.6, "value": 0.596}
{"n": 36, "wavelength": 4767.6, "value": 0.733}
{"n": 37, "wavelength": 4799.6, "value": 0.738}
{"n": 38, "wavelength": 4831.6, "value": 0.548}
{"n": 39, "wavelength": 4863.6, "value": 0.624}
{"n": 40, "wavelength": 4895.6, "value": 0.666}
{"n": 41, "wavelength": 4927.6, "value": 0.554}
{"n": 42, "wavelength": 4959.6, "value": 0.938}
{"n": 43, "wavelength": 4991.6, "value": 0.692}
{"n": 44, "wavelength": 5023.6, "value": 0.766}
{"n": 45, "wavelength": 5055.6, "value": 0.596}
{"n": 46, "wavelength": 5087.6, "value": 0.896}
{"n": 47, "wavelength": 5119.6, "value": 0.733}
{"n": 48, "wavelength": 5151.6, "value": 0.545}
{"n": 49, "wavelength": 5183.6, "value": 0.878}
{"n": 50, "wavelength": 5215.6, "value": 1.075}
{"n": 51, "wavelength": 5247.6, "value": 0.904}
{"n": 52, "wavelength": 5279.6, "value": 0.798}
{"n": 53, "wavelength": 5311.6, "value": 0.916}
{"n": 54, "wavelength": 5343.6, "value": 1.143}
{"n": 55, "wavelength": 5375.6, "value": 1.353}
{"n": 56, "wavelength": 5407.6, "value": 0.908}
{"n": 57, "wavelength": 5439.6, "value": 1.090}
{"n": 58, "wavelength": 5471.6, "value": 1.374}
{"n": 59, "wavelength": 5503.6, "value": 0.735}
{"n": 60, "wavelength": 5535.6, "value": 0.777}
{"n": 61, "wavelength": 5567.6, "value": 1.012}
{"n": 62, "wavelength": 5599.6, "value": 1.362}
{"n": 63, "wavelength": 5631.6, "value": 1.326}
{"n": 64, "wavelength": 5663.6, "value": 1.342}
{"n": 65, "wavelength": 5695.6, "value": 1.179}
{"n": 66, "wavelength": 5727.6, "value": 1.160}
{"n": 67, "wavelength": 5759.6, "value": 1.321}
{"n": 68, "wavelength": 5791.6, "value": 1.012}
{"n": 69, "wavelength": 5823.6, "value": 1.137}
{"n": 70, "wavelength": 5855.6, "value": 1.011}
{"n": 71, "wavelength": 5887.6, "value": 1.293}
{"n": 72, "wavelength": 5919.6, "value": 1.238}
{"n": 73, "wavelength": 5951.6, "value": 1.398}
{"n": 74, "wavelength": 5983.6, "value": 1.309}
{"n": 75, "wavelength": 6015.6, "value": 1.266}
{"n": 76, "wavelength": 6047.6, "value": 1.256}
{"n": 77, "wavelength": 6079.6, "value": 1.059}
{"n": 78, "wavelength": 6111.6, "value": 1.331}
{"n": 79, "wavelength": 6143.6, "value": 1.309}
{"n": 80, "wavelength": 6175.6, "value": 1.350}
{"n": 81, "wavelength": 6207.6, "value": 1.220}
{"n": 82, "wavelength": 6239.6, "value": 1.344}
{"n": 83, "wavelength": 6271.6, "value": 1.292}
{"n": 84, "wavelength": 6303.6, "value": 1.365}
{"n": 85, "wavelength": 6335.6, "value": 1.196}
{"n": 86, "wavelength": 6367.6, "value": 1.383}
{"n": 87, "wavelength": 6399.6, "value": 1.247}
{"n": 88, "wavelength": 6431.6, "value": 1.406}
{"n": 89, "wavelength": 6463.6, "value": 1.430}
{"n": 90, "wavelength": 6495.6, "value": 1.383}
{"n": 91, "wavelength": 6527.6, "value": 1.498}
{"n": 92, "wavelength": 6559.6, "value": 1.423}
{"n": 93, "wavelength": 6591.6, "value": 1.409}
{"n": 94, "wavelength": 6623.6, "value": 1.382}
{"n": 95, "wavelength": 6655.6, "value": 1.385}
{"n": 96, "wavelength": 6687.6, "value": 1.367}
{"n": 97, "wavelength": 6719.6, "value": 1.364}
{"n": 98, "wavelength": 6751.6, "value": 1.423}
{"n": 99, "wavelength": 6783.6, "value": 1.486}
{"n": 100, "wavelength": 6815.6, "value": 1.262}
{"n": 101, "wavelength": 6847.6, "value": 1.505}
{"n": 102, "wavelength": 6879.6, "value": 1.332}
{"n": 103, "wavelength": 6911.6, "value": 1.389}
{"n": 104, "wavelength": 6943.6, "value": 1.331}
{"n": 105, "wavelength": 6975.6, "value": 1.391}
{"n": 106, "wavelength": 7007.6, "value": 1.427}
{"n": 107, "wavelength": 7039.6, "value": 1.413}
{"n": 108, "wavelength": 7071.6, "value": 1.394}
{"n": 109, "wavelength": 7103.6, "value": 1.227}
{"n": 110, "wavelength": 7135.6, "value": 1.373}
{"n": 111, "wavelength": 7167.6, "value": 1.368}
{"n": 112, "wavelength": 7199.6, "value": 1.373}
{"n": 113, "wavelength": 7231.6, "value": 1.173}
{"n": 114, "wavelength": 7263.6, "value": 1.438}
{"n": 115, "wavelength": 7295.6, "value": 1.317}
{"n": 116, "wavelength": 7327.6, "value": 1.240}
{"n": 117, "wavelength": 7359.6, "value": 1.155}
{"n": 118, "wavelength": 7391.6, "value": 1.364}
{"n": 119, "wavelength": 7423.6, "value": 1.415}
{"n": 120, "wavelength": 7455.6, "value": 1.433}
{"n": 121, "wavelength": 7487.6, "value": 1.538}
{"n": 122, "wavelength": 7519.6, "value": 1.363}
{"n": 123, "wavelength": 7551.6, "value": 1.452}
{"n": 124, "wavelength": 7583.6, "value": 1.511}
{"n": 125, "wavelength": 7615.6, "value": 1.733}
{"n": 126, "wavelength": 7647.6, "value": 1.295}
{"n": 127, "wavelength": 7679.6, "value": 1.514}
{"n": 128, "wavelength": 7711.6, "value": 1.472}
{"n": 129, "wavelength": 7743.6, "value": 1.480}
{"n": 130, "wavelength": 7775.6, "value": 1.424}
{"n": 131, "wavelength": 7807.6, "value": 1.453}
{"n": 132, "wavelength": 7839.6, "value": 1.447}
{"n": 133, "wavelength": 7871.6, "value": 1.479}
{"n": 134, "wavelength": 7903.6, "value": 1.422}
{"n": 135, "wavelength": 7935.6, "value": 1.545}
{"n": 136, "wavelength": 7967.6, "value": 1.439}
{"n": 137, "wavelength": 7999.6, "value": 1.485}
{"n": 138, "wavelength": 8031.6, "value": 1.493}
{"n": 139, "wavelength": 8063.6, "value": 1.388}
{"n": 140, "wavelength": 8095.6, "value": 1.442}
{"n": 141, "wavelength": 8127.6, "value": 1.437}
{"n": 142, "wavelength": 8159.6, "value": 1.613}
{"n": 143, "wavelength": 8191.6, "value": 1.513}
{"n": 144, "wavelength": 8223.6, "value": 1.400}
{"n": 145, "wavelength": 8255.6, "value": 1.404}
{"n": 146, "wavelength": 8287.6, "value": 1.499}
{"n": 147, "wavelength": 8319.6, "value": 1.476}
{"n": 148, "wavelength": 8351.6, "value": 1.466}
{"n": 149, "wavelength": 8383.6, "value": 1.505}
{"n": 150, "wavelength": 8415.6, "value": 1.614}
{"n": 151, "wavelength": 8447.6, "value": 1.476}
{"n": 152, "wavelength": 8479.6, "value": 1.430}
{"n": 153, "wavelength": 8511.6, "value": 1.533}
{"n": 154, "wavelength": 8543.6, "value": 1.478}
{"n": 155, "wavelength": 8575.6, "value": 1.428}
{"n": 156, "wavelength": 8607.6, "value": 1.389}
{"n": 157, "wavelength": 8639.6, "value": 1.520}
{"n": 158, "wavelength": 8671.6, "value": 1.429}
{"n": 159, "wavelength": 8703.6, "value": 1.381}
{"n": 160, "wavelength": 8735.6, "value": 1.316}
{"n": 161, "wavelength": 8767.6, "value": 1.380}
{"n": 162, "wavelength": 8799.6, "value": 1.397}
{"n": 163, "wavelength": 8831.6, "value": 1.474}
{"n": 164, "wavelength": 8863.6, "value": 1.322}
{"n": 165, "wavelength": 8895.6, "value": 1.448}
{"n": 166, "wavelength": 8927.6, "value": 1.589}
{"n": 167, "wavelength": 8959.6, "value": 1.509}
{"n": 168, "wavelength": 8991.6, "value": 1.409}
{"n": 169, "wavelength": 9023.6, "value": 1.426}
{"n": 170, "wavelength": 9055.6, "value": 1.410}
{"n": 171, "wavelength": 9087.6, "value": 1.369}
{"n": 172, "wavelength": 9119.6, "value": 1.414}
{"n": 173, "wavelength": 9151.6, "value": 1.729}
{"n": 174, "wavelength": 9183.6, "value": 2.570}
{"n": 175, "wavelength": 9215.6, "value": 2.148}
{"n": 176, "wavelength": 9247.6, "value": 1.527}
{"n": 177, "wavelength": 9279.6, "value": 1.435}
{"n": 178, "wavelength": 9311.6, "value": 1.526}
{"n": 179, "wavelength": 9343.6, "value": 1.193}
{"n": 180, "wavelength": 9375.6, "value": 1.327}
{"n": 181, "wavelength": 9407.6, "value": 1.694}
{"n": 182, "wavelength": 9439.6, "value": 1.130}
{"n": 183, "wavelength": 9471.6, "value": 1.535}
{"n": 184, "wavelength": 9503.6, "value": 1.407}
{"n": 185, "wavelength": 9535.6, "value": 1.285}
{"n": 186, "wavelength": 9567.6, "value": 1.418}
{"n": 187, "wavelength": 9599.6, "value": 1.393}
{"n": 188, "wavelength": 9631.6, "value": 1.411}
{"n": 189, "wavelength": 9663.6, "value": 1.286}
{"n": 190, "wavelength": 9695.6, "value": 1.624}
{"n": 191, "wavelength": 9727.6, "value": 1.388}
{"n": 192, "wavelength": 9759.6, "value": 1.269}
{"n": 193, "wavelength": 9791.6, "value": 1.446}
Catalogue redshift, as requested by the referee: 0.40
